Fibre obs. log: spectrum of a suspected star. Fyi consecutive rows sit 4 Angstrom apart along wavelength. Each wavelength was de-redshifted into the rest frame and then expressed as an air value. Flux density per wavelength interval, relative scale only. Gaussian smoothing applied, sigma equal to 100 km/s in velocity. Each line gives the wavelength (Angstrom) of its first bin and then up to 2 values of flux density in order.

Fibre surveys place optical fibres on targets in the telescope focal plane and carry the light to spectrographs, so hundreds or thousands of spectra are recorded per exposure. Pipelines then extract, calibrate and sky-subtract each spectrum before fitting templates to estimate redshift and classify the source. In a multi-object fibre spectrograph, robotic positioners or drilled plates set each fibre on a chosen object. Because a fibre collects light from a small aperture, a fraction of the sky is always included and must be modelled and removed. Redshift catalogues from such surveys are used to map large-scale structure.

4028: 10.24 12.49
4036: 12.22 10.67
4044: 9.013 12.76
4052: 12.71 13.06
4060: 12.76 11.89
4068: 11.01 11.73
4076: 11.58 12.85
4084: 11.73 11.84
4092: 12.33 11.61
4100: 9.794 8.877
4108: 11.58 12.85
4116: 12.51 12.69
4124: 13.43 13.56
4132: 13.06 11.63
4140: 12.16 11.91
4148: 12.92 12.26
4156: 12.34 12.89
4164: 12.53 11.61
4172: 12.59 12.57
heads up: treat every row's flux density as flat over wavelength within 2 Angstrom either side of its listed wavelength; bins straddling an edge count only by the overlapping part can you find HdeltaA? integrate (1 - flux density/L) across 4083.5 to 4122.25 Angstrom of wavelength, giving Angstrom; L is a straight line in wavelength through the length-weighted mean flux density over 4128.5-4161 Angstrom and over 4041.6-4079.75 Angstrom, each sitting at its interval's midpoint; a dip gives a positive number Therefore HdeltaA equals 1.8 Angstrom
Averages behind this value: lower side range 11.9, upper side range 12.4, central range 11.6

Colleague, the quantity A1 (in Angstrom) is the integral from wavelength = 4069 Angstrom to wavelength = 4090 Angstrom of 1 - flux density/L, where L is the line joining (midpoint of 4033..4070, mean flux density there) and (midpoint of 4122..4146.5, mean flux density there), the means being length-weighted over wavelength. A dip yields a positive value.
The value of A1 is 0.32 Angstrom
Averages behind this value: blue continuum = 11.8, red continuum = 12.6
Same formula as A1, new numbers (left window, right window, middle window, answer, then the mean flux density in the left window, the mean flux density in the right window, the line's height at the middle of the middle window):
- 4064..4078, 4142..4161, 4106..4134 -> -1.7 Angstrom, 11.5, 12.4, 12.1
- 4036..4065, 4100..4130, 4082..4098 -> 0.1 Angstrom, 11.9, 12.1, 12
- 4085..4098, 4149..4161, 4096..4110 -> 2.0 Angstrom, 11.9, 12.5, 12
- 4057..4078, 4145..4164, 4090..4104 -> 1.4 Angstrom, 11.9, 12.6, 12.1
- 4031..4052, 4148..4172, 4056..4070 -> -0.5 Angstrom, 11.5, 12.4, 11.7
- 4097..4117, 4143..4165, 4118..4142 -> -2.0 Angstrom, 11.1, 12.5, 11.8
